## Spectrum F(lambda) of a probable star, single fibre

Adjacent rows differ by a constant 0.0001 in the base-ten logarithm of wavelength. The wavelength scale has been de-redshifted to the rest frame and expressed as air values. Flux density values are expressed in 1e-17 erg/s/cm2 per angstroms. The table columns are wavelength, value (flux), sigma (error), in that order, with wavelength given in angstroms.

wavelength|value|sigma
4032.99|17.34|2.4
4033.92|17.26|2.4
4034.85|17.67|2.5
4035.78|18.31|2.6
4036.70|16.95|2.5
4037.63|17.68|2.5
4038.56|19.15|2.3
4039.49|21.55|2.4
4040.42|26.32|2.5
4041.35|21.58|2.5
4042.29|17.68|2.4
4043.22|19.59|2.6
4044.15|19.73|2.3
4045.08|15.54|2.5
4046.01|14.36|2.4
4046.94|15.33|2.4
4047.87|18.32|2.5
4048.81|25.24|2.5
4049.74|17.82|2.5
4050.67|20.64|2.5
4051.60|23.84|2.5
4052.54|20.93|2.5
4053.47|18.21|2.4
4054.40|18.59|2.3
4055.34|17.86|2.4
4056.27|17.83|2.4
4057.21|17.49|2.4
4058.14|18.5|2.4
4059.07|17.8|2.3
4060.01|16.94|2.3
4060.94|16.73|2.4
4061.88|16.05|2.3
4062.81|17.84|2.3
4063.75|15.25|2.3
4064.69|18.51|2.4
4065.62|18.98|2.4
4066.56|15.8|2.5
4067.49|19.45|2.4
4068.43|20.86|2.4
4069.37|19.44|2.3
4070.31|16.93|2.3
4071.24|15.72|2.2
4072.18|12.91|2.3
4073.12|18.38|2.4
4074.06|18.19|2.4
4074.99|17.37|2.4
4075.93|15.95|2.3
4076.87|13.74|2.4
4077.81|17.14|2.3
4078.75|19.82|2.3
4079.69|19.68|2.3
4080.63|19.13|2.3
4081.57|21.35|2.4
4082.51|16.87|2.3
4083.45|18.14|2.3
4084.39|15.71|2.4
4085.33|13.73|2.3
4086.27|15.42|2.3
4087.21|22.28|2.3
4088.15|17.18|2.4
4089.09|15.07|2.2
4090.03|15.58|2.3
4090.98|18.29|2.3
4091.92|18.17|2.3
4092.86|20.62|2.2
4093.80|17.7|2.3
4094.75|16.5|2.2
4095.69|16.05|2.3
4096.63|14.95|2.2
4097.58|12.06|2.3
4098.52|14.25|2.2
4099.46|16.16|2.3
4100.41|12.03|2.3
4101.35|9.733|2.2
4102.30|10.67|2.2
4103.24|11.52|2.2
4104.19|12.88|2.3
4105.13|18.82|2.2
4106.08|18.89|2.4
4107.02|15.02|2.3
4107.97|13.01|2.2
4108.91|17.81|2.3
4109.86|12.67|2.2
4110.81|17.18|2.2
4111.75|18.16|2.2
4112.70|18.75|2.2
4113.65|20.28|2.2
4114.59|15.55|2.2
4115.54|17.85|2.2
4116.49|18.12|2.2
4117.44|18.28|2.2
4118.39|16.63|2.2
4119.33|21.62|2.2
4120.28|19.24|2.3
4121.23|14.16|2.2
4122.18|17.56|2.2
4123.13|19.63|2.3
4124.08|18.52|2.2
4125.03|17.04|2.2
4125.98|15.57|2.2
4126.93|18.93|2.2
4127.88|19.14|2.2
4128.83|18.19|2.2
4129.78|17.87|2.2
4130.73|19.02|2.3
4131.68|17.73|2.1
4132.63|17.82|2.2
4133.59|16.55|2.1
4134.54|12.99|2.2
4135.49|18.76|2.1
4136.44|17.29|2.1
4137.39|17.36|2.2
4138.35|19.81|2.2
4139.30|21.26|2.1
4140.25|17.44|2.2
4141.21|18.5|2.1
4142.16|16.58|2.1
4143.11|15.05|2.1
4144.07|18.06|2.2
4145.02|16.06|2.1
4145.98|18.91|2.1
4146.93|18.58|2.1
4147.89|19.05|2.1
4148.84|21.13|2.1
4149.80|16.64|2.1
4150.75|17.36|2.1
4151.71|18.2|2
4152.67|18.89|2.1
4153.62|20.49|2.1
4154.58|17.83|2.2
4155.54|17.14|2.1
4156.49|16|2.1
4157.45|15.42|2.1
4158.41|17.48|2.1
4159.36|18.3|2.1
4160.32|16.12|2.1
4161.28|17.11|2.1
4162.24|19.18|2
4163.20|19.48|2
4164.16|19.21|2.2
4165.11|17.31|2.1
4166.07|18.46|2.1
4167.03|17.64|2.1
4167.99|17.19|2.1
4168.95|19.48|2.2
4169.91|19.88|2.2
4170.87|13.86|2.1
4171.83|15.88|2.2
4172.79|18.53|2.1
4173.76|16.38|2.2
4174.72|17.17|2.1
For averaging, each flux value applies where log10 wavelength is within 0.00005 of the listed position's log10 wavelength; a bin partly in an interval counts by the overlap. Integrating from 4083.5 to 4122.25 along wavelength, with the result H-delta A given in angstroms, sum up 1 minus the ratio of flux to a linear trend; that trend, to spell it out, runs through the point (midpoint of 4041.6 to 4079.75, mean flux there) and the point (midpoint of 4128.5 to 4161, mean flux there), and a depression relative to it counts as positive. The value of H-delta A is 3.5 angstroms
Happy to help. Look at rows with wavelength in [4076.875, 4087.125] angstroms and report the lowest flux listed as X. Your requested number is 13.73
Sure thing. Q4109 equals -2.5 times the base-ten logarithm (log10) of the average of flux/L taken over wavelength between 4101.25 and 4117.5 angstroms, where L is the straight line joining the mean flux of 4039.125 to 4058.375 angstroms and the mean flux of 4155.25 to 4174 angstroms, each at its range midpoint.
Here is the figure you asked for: 0.157 mag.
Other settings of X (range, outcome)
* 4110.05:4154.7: 12.99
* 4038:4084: 12.91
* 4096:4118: 9.733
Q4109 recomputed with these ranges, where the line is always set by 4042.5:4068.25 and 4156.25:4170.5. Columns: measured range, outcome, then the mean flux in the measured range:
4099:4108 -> 0.29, 13.9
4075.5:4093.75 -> 0.04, 17.6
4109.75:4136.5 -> 0.02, 17.7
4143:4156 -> -0.01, 18.2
